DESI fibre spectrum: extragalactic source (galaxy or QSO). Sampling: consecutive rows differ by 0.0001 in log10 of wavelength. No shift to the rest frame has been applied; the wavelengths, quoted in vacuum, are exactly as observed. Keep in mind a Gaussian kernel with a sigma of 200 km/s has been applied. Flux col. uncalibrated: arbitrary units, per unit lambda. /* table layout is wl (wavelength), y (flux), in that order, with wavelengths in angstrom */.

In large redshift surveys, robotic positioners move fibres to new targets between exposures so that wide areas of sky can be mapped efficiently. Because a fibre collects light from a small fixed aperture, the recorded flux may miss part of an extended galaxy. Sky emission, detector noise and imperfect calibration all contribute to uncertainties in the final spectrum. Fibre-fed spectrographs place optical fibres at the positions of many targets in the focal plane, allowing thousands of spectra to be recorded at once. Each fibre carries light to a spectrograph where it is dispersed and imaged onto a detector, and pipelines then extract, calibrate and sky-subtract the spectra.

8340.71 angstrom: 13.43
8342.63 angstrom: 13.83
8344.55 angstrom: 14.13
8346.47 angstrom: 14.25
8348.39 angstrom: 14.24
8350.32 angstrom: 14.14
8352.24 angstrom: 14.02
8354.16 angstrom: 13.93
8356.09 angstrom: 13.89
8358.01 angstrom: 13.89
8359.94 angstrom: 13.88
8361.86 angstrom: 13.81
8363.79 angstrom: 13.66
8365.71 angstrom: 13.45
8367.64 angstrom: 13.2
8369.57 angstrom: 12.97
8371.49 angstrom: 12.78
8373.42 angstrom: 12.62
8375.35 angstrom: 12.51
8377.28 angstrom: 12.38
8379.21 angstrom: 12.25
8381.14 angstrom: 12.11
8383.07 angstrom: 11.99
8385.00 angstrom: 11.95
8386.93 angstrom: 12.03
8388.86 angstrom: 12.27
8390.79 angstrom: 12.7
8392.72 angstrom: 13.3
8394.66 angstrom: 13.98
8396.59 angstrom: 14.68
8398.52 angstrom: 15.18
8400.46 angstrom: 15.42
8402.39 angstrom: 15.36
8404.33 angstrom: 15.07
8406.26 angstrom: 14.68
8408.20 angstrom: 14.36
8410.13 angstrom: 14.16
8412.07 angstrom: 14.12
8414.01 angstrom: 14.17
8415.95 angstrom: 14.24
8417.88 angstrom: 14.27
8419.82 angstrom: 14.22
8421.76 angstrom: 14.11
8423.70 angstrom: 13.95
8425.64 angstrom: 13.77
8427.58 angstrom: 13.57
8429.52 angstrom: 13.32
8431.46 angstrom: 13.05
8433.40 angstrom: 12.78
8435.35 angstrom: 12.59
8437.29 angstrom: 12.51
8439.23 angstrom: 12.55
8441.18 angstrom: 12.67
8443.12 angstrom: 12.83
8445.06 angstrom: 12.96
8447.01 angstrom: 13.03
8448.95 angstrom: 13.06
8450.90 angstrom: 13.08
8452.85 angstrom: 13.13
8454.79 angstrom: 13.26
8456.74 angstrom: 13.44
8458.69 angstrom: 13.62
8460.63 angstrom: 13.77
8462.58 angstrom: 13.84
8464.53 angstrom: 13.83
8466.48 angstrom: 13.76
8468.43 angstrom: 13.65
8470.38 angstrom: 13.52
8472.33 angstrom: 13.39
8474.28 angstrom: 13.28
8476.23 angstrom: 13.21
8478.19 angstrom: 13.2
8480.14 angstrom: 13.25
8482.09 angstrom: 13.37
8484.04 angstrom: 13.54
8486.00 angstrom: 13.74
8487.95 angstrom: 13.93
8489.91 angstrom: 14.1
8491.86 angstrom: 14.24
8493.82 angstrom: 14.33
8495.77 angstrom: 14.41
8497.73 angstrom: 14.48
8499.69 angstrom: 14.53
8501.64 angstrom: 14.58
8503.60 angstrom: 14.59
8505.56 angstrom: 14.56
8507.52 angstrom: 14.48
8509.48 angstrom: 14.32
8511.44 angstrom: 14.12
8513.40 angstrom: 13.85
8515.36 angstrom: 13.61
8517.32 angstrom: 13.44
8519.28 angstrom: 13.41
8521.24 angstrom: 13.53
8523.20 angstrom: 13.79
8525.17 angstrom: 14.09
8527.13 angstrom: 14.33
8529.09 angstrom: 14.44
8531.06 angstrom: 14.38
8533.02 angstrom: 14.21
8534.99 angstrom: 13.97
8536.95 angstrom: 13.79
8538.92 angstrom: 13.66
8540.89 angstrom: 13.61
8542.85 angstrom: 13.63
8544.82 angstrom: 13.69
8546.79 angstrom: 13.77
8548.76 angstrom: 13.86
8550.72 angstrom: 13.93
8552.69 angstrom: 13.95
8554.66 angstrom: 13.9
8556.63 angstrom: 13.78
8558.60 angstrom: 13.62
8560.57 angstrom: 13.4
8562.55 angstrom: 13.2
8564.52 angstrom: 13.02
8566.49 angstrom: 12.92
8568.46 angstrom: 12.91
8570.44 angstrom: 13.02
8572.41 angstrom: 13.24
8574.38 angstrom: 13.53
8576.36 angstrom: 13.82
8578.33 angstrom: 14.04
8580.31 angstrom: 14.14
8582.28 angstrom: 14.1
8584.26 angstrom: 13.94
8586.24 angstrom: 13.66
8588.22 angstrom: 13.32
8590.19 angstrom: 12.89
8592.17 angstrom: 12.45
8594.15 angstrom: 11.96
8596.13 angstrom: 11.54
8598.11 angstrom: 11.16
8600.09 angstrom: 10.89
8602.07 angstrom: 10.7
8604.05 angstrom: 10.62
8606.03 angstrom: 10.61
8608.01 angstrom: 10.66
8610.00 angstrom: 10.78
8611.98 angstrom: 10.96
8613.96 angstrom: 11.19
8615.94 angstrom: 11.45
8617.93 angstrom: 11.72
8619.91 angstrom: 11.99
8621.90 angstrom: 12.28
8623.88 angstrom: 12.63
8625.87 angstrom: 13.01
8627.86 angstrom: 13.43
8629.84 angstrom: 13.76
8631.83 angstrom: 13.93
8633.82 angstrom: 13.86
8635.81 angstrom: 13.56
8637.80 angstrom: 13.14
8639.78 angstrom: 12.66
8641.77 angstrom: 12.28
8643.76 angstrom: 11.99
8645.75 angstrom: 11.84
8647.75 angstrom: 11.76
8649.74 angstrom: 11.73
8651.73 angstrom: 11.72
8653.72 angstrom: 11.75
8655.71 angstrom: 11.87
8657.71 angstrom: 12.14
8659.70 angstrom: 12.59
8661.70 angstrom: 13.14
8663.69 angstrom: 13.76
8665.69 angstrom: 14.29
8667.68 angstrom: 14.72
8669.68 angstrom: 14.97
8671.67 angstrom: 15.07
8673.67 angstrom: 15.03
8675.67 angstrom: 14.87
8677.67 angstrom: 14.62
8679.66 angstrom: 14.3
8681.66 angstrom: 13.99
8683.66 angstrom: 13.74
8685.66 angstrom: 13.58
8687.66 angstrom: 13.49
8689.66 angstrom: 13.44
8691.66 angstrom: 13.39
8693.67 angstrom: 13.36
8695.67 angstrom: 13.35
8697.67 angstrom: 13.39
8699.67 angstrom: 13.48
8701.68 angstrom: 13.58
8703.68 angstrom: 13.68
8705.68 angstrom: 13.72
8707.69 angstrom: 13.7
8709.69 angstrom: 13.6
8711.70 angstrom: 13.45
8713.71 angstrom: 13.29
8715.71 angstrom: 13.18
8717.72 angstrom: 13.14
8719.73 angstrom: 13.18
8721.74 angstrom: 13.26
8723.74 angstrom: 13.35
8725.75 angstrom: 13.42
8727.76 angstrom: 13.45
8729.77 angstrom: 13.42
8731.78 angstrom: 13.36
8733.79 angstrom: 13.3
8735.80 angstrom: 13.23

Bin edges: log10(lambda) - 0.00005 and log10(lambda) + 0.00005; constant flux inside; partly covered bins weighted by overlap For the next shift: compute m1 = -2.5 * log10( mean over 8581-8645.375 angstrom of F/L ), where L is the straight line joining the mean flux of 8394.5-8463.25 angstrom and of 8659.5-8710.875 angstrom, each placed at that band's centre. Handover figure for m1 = 0.130 mag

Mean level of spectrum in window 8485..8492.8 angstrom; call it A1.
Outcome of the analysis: 14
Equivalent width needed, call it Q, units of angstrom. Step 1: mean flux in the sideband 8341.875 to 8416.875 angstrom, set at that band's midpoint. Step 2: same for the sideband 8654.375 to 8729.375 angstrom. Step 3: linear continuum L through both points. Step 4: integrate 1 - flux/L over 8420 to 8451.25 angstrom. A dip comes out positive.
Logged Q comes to 1.1 angstrom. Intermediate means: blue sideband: 13.6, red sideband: 13.6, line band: 13.1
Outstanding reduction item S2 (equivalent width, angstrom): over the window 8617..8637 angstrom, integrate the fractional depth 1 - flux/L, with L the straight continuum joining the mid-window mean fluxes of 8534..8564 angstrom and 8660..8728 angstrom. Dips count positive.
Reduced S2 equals 1.03 angstrom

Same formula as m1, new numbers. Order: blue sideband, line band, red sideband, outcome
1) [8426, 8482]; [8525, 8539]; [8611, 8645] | -0.10 mag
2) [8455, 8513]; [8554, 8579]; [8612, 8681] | 0.00 mag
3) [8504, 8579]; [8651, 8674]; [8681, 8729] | 0.01 mag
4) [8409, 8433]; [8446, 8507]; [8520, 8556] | 0.01 mag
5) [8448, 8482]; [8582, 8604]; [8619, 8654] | 0.05 mag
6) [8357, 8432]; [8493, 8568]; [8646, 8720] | -0.03 mag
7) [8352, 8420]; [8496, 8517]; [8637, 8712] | -0.06 mag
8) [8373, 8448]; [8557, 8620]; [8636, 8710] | 0.08 mag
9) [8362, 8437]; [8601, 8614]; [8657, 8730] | 0.26 mag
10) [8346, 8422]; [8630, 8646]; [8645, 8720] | 0.04 mag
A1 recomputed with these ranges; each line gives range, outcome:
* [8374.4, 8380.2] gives 12.4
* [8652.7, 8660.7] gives 12.1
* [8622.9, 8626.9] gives 12.8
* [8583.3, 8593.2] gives 13.2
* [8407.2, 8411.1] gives 14.3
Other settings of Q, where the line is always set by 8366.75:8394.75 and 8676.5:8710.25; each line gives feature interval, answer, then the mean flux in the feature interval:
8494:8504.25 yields -1.20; 14.5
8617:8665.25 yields 3.10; 12.6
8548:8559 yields -0.56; 13.9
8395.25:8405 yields -1.91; 15.1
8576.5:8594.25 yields -0.25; 13.5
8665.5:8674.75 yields -0.86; 14.9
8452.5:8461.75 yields -0.46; 13.5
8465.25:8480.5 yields -0.63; 13.4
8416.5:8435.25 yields -1.35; 13.6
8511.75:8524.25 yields -0.56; 13.6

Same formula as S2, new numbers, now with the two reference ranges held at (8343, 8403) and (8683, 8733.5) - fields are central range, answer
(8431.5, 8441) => 0.56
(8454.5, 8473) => -0.25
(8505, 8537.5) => -1.39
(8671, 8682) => -1.01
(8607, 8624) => 2.50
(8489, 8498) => -0.58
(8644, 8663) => 1.91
